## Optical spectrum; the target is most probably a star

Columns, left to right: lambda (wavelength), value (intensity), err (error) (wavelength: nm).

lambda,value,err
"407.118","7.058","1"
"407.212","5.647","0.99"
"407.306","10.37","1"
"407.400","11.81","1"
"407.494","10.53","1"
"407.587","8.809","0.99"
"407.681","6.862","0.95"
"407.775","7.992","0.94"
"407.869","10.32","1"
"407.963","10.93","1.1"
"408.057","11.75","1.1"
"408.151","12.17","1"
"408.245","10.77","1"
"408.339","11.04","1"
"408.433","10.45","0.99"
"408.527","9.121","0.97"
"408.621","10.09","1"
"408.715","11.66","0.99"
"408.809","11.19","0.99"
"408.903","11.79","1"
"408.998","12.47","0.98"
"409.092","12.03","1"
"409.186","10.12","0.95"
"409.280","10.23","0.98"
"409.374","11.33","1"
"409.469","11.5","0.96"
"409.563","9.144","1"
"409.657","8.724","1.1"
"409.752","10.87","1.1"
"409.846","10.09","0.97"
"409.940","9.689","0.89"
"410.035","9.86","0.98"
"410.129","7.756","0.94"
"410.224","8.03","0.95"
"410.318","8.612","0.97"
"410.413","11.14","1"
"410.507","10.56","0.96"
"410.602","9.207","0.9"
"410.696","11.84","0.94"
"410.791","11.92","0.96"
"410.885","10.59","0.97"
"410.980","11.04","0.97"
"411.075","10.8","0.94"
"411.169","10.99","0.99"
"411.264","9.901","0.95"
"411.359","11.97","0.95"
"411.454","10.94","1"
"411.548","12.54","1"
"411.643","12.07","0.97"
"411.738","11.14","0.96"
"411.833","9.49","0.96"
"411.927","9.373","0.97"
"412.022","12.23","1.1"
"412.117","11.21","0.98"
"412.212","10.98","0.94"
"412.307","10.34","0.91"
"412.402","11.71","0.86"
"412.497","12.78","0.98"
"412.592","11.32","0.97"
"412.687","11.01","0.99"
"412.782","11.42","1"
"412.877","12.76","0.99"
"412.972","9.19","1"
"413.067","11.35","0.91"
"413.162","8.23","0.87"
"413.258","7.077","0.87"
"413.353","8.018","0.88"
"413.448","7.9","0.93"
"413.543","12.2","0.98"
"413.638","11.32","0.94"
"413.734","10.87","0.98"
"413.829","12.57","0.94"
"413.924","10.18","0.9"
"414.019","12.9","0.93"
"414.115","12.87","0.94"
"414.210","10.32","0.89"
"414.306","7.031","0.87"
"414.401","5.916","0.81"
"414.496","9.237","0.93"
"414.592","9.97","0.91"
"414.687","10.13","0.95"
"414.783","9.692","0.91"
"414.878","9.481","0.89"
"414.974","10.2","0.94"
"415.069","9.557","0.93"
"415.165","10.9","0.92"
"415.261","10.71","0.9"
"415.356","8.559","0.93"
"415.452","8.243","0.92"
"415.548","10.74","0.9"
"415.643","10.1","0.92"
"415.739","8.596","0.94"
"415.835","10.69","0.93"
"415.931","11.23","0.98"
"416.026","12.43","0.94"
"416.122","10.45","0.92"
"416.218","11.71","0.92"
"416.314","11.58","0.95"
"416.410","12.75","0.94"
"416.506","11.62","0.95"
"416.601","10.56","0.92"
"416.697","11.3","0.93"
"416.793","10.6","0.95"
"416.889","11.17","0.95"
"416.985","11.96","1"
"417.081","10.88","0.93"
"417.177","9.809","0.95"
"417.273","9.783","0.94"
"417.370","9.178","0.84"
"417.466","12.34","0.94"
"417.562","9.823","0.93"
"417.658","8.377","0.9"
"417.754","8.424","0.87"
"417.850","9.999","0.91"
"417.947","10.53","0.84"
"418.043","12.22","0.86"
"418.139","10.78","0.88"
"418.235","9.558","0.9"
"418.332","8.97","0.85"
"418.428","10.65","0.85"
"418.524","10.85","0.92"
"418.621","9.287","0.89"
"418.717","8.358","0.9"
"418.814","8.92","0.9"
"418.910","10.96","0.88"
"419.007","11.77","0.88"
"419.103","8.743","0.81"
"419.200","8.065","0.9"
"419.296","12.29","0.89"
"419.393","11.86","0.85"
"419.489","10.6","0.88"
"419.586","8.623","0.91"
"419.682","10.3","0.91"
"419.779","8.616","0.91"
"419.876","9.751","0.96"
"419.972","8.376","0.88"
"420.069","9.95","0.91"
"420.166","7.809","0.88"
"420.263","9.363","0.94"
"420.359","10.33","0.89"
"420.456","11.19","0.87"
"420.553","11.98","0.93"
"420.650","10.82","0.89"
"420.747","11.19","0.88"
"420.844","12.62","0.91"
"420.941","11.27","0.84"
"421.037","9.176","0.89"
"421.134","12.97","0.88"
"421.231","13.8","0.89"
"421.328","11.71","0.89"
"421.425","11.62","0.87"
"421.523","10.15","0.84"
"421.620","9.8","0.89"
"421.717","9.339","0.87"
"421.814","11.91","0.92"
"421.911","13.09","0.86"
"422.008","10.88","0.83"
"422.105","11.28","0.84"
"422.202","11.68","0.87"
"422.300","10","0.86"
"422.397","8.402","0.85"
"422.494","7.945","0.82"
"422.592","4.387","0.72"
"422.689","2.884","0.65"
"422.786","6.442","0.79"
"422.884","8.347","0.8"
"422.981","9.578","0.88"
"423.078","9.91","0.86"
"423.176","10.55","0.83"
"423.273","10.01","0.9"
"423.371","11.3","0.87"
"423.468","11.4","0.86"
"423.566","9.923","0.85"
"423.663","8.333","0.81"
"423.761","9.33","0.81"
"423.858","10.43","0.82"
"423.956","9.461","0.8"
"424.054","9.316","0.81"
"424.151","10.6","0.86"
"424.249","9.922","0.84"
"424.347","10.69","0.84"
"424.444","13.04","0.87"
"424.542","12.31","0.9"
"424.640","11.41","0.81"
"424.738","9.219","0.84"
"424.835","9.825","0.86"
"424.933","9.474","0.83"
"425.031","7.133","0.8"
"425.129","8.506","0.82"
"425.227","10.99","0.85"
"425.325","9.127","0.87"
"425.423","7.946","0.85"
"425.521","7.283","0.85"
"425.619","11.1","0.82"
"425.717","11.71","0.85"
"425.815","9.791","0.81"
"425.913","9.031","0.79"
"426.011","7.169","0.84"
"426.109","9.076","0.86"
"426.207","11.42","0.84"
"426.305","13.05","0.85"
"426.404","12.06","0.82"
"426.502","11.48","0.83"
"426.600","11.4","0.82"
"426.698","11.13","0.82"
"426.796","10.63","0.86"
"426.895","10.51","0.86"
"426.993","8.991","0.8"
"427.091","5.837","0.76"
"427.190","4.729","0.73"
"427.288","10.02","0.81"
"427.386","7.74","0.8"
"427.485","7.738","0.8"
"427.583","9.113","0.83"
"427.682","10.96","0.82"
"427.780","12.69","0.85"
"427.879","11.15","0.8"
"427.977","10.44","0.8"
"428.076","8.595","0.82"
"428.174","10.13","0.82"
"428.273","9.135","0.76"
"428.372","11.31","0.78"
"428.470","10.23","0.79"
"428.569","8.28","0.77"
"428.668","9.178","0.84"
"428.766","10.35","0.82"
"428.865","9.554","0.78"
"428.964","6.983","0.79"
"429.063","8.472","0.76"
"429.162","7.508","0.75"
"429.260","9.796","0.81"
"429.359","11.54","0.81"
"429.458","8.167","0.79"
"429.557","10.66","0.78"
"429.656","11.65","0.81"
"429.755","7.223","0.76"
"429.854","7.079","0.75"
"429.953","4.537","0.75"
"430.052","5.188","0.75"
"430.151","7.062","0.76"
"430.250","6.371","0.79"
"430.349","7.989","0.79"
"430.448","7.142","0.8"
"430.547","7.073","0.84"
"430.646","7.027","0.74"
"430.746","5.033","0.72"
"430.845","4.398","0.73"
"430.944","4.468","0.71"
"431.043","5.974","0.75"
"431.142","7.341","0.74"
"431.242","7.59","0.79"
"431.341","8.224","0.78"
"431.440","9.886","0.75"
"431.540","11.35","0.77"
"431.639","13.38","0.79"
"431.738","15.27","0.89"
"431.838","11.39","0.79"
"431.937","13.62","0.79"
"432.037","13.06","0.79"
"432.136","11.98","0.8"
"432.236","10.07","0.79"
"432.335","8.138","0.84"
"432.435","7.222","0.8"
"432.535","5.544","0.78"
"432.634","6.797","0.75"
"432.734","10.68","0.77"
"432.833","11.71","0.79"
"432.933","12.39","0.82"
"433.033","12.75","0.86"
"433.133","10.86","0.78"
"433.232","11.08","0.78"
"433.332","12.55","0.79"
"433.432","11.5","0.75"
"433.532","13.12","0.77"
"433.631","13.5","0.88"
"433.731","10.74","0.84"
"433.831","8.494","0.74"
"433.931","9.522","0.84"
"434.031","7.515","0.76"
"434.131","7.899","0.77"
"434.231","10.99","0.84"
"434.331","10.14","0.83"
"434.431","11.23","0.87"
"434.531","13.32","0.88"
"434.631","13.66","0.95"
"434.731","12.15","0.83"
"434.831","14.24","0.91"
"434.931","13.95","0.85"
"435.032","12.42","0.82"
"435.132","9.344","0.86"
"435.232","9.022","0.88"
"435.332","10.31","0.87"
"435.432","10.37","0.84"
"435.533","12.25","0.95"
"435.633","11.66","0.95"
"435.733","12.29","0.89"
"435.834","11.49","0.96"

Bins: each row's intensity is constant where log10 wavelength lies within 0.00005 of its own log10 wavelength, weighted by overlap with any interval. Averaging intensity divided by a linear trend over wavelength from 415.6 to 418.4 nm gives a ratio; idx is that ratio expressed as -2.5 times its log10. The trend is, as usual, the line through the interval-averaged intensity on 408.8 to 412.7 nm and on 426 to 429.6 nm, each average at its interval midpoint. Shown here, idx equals -0.03 mag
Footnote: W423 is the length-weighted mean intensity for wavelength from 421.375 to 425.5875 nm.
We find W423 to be 9.66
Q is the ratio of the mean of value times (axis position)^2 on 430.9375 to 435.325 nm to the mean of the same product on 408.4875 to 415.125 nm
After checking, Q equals 1.13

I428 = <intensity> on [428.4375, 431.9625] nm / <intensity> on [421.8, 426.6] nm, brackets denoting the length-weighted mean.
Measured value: 0.87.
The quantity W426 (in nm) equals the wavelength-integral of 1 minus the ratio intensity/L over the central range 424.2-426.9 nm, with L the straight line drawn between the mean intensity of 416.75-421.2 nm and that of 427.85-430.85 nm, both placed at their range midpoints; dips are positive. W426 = -0.34 nm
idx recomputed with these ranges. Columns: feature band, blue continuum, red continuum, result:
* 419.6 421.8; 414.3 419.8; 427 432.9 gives -0.081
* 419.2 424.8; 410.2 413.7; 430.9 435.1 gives 0.053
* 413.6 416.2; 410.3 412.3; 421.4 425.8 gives 0.038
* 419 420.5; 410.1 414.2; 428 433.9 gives 0.038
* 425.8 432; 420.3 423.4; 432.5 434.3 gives 0.142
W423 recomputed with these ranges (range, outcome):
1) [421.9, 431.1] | 9.12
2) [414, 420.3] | 10.1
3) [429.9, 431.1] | 6.04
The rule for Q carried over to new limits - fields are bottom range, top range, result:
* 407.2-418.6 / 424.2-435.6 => 1.02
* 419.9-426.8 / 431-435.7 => 1.12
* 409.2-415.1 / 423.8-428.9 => 1.02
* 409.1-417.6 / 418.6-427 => 1.01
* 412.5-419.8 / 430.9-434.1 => 1.08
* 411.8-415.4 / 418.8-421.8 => 1.05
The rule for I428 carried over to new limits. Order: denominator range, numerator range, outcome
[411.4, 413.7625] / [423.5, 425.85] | 0.92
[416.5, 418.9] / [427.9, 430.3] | 0.86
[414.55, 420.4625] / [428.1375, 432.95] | 0.87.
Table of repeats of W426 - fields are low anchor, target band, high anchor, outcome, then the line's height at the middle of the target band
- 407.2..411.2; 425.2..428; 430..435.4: 0.06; 10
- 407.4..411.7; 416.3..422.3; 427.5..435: -0.24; 10.1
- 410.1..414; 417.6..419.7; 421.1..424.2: 0.03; 10.2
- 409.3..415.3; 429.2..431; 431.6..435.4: 0.59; 11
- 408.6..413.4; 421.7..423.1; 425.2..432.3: 0.10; 9.72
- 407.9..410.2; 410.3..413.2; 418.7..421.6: -0.11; 10.6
